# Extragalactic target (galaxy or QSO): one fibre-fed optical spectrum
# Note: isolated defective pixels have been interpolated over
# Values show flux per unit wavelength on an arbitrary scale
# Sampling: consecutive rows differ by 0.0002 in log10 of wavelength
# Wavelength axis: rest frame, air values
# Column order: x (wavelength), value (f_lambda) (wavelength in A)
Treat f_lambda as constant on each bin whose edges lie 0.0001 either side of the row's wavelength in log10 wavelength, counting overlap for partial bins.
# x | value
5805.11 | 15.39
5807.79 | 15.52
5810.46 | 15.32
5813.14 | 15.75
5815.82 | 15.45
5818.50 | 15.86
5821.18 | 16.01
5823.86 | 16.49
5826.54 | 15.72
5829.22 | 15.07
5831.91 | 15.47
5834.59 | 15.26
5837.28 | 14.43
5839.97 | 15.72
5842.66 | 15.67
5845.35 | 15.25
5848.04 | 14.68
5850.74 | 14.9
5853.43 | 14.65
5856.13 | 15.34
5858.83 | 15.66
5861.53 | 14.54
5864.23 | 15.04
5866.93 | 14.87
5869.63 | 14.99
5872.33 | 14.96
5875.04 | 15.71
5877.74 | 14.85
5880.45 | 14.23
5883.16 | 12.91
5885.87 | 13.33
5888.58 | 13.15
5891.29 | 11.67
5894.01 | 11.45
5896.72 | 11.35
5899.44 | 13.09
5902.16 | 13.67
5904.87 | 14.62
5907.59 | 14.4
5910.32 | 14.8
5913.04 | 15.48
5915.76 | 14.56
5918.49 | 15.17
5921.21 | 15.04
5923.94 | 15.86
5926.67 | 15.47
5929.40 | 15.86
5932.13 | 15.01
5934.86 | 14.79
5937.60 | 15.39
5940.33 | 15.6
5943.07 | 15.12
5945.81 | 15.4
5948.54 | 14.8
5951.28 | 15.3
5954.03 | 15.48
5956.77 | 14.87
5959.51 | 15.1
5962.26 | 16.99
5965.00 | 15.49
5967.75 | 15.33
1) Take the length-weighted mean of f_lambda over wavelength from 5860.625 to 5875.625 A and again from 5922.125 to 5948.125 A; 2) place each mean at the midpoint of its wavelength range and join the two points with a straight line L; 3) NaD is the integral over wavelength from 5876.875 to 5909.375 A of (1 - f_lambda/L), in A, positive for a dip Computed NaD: 4.1 A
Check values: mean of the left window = 15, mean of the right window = 15.4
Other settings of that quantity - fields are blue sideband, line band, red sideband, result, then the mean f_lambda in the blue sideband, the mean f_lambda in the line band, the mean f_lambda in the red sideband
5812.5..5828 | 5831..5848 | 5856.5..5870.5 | 0.29 A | 15.9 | 15.3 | 15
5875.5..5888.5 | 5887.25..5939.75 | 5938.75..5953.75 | 1.11 A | 13.9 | 14.3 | 15.3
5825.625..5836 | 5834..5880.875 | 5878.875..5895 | -3.01 A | 15.4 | 15.1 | 12.8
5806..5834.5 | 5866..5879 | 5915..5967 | 0.36 A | 15.6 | 15.1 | 15.3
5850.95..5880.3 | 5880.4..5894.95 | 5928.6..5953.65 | 2.30 A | 15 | 12.7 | 15.2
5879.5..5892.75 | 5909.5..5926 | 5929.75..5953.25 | -1.05 A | 13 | 15.2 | 15.2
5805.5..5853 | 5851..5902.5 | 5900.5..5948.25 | 4.23 A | 15.4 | 14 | 15.1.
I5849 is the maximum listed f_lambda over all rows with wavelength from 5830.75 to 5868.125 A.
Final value 15.72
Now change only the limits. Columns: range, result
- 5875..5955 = 15.86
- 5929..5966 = 16.99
